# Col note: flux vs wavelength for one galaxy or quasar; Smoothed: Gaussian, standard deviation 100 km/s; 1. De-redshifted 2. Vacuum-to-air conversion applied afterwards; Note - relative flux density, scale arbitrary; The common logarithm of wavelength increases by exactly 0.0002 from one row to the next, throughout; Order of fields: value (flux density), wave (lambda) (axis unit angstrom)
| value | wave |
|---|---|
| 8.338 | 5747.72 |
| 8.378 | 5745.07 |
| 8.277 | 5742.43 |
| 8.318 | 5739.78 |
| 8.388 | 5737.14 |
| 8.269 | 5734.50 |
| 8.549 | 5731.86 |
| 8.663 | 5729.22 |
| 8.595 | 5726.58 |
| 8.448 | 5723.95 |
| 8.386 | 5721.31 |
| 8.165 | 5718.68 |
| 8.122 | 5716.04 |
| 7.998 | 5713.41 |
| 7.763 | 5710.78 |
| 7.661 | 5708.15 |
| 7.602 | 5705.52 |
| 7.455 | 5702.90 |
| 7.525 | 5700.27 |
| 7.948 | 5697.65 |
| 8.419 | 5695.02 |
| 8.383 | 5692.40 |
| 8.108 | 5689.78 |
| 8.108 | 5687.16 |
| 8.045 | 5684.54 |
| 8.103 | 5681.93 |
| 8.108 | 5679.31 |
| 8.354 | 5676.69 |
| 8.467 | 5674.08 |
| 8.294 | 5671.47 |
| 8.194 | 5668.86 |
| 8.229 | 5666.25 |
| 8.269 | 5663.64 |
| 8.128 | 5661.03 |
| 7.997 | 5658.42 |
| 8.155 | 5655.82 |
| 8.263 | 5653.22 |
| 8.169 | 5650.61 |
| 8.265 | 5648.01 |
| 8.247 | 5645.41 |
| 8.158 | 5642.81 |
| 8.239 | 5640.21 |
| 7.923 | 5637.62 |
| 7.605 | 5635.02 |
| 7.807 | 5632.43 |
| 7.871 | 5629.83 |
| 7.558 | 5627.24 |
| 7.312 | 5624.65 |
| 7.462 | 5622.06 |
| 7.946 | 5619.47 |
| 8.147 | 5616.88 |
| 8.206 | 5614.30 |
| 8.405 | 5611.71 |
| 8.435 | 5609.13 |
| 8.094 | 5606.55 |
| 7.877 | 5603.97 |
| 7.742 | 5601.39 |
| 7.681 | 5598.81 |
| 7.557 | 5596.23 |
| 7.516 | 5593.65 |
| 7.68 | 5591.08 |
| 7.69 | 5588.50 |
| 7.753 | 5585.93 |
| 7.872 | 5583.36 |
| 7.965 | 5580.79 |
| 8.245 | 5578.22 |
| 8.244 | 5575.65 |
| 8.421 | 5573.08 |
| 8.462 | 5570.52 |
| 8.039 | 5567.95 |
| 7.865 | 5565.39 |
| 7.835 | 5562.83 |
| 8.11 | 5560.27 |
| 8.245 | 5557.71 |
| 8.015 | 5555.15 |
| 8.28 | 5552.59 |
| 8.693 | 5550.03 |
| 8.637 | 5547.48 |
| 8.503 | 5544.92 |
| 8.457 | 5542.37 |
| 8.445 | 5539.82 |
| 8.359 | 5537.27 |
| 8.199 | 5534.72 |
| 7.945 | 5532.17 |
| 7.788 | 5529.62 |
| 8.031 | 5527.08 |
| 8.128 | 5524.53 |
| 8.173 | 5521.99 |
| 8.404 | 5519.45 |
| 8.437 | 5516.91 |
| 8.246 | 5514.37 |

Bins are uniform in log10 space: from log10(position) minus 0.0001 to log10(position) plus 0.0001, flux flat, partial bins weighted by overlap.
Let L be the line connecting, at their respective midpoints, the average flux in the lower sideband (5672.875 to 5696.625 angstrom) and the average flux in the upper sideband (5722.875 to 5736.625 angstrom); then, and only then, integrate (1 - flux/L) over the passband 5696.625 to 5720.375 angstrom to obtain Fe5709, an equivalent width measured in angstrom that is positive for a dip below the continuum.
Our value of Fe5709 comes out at 1.6 angstrom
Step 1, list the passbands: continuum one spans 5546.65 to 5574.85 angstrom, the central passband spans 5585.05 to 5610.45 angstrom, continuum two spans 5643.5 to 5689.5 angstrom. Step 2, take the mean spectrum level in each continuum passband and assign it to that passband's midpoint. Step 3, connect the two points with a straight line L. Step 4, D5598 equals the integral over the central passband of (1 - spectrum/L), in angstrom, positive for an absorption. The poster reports 1.3 angstrom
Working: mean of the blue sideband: 8.23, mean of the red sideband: 8.2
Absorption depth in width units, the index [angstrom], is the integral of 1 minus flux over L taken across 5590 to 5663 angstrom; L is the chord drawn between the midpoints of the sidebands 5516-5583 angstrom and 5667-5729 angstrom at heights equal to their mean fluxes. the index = 1.9 angstrom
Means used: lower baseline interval 8.22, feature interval 7.95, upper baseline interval 8.11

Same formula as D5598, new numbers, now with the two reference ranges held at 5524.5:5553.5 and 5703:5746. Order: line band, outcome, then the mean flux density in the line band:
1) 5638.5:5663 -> 0.18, 8.18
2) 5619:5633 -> 1.05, 7.63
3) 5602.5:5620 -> 0.20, 8.17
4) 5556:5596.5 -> 1.46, 7.98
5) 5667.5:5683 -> -0.05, 8.25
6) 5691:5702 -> 0.23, 8.04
